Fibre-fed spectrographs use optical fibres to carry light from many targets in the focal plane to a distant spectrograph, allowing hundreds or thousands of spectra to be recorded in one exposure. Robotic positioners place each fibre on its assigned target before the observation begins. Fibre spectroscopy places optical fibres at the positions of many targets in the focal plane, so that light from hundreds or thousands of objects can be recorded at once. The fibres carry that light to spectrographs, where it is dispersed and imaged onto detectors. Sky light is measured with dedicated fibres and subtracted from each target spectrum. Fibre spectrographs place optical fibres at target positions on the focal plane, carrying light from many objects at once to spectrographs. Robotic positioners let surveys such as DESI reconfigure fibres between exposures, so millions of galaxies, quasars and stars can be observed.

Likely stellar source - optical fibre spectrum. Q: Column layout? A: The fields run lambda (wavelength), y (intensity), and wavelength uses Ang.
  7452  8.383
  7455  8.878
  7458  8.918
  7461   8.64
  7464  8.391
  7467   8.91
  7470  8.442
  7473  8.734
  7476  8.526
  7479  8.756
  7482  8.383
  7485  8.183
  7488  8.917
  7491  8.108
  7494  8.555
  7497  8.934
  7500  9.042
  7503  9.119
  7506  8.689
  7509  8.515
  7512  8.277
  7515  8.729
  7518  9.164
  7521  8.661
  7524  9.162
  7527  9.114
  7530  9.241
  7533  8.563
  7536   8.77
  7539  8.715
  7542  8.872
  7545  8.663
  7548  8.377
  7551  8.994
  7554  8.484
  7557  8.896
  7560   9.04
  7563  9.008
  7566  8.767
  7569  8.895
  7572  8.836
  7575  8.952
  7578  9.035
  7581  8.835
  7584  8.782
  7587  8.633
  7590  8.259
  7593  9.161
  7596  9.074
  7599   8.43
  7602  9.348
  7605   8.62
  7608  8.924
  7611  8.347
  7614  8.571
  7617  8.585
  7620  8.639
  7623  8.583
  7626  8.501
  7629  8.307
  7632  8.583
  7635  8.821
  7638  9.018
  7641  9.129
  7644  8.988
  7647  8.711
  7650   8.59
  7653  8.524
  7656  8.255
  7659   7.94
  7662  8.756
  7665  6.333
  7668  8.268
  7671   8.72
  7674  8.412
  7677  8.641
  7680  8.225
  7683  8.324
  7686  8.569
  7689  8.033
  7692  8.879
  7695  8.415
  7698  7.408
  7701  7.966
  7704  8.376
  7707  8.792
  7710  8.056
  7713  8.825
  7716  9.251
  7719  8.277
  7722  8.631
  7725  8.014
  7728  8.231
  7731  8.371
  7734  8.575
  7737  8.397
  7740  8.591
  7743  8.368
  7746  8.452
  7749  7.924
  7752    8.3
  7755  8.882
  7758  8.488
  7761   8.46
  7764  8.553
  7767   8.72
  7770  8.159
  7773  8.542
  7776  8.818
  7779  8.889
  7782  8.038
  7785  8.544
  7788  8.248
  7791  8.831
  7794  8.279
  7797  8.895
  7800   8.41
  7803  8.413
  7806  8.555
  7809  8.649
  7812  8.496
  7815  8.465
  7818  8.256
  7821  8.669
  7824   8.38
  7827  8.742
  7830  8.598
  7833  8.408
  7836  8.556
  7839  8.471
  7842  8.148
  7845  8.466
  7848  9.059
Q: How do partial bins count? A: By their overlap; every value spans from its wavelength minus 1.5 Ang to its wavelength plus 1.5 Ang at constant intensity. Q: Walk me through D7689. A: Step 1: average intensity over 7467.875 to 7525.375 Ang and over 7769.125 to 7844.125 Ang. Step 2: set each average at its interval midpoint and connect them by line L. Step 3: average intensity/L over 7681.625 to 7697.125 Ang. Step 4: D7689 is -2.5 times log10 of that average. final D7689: 0.02 mag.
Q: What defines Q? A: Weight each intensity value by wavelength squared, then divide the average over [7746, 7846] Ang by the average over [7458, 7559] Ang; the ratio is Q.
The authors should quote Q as 1.05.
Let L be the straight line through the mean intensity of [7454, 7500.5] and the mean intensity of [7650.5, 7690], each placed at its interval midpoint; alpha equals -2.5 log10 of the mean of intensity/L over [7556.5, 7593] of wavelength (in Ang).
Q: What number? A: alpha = -0.05 mag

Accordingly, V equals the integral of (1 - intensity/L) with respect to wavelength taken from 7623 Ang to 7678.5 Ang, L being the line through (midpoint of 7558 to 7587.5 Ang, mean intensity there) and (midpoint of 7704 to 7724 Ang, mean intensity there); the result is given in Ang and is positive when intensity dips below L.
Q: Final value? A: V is 1.6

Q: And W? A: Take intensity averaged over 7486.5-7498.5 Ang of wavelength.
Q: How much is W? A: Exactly 8.63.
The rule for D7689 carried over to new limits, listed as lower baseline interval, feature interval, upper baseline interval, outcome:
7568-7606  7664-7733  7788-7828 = 0.05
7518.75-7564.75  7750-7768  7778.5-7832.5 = 0.00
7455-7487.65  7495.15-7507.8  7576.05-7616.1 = -0.03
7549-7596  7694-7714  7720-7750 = 0.03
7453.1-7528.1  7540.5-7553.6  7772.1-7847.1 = 0.00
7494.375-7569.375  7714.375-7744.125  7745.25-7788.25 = 0.01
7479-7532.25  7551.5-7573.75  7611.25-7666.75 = -0.03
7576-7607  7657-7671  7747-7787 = 0.10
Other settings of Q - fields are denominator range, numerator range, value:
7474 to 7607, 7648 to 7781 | 1.00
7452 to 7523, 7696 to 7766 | 1.03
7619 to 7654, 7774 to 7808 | 1.02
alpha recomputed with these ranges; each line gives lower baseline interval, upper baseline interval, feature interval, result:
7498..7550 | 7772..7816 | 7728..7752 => 0.03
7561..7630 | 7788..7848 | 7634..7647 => -0.03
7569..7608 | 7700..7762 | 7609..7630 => 0.03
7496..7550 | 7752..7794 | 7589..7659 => 0.00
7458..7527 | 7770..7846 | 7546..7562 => -0.01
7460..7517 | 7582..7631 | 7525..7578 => -0.02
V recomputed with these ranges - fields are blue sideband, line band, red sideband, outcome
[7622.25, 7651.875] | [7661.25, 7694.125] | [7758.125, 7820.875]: 1.47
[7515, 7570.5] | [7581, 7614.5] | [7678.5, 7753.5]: -0.20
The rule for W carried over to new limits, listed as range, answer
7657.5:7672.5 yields 8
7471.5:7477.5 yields 8.63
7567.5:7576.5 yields 8.89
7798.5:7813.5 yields 8.5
